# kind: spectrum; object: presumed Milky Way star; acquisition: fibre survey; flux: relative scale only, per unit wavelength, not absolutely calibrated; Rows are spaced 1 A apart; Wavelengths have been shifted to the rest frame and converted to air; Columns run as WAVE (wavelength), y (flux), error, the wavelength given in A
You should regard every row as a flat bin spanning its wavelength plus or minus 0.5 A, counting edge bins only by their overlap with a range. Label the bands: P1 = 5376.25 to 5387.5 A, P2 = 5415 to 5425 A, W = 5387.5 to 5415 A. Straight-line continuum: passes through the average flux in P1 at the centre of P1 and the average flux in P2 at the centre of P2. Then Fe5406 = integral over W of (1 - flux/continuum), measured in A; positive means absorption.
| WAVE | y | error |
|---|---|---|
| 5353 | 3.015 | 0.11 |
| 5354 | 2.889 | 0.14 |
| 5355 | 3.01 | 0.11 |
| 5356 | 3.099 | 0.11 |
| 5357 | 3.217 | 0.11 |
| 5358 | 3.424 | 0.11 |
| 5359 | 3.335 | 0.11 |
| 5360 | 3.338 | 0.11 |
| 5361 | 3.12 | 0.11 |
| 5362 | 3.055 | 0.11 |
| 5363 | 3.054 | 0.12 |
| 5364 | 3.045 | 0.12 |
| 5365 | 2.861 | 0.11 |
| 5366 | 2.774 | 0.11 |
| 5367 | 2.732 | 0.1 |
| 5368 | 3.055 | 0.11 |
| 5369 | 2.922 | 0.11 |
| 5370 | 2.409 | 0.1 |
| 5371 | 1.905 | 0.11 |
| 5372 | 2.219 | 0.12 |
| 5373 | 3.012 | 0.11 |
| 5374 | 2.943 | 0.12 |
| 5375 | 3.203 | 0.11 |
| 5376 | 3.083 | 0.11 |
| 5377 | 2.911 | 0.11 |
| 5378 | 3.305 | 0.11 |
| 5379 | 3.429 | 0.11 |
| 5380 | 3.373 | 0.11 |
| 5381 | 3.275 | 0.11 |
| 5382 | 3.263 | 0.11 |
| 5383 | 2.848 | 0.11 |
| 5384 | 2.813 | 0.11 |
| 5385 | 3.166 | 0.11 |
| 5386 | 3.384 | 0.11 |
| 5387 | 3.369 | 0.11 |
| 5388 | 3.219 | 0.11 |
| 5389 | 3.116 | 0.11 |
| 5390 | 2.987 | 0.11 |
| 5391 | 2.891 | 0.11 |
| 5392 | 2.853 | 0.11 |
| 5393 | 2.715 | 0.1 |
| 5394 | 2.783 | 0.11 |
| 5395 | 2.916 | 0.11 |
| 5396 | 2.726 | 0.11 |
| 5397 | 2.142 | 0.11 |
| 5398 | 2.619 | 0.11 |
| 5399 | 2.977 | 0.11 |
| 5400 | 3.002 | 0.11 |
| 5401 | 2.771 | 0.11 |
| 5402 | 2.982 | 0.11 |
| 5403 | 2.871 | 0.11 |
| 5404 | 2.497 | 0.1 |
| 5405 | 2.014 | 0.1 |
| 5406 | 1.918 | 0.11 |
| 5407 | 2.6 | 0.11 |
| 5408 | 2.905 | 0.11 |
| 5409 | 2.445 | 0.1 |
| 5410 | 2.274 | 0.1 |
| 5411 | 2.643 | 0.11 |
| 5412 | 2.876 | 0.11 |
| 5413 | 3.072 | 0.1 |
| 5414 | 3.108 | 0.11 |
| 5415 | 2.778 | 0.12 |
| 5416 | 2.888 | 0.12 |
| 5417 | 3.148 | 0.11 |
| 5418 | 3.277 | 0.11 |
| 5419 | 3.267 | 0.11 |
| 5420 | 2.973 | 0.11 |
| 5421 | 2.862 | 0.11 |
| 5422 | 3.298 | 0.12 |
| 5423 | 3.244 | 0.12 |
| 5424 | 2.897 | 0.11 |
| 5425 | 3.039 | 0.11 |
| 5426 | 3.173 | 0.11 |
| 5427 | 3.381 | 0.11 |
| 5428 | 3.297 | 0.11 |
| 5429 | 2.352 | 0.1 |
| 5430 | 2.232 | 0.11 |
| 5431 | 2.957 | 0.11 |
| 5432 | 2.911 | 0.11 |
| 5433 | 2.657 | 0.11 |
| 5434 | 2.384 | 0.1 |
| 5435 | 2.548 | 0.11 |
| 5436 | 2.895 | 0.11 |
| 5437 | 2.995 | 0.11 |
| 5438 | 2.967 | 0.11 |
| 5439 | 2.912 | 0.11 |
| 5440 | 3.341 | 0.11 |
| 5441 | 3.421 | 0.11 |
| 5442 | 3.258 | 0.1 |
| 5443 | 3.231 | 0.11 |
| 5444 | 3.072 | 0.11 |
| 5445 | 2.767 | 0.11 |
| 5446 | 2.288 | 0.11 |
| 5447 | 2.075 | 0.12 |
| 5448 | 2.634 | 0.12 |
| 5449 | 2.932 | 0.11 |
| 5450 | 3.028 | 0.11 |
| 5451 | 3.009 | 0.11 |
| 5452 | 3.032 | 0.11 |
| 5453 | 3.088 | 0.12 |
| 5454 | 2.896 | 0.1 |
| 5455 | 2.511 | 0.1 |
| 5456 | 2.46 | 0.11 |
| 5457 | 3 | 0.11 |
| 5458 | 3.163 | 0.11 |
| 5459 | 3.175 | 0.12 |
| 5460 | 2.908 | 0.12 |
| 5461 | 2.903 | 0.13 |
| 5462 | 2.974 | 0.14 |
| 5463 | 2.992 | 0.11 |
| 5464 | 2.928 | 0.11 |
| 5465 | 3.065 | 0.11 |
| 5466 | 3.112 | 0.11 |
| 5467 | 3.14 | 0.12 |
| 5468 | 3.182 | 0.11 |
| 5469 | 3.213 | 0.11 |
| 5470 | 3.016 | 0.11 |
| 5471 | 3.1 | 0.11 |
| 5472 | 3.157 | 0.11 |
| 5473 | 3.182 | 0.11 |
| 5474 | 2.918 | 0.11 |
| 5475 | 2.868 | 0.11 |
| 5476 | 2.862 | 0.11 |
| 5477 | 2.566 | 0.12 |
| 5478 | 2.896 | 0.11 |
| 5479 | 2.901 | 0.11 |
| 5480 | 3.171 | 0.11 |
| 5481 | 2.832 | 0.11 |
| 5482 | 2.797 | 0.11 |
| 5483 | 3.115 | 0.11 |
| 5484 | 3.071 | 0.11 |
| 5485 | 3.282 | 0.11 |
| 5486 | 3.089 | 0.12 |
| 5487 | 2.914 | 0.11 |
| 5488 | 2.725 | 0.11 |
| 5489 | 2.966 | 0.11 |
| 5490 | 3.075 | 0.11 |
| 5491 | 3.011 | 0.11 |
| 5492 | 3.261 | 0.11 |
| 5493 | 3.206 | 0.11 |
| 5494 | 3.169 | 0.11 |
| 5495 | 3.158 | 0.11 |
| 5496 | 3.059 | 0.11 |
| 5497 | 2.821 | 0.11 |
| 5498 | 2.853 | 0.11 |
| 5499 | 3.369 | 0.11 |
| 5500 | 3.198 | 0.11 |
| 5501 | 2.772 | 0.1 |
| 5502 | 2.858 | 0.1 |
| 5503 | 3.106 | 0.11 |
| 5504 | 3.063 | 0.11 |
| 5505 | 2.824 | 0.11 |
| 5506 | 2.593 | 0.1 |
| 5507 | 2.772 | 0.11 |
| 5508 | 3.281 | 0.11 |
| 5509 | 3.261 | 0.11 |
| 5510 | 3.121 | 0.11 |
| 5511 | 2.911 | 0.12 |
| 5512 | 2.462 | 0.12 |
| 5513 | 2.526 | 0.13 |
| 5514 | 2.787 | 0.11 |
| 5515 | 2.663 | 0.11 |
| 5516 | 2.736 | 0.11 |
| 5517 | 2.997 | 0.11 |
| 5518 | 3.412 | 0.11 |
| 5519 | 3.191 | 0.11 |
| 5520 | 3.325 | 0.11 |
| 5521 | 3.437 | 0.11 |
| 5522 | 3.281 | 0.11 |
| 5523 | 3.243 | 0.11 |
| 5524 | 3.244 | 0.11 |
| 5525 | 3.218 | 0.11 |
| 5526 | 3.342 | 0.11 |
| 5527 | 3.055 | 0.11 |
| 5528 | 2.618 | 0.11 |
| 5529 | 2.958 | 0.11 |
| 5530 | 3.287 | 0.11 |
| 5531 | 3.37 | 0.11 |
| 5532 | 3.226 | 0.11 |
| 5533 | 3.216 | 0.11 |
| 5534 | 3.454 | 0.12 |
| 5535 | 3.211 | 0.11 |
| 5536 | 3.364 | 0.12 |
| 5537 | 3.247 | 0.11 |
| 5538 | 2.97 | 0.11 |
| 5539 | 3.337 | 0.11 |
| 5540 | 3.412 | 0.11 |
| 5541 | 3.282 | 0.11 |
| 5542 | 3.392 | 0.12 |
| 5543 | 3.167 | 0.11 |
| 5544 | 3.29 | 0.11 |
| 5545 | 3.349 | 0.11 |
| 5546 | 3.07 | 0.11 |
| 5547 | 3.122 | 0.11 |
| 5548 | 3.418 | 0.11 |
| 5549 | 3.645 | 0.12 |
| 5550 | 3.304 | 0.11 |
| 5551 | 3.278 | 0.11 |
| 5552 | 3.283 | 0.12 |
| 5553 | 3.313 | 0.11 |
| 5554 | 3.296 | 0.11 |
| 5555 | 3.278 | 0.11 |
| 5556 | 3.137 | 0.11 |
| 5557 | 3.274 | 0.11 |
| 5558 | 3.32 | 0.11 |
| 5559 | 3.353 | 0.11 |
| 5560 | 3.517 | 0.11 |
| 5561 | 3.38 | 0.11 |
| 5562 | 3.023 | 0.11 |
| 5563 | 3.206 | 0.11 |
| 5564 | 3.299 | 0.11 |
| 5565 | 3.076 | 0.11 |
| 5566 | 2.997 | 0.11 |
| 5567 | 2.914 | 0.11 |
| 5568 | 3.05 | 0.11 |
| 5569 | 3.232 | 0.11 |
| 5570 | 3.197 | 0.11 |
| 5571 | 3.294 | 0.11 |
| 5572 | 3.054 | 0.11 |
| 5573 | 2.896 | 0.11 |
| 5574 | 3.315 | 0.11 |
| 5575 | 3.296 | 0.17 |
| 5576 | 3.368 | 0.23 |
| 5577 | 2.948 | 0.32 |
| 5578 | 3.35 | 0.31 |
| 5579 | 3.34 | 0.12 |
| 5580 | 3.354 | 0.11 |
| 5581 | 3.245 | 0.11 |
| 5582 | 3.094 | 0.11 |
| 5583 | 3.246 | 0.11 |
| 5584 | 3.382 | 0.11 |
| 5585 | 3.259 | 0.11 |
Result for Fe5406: 3.47 A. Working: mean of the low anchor 3.19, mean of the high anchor 3.08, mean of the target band 2.74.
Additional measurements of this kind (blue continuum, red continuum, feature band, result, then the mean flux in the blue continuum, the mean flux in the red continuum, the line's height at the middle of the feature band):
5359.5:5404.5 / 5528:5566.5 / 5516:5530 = 0.2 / 2.93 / 3.26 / 3.21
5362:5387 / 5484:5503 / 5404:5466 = 2.8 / 2.97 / 3.05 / 3.01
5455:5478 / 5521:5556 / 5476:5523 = 1.6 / 2.98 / 3.25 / 3.11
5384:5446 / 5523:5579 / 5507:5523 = 0.6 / 2.88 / 3.23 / 3.14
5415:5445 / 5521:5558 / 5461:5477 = 0.3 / 2.99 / 3.25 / 3.08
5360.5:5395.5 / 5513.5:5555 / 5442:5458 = 1.3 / 2.97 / 3.22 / 3.08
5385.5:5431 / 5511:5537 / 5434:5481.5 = 0.4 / 2.86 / 3.1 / 2.97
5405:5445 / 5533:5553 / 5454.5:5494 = 0.9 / 2.9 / 3.29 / 3.06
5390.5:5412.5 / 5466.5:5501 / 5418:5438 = -1.1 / 2.66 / 3.03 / 2.78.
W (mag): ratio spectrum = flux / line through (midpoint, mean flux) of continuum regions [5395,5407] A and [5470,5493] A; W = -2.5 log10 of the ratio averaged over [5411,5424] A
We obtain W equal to -0.14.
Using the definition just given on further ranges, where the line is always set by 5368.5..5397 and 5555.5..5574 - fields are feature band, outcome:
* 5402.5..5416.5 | 0.14 mag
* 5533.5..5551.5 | -0.05 mag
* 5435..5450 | 0.04 mag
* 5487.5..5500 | 0.01 mag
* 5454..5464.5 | 0.05 mag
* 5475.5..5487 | 0.04 mag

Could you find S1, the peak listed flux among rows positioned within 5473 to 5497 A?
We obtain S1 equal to 3.282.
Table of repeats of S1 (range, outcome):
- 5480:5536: 3.454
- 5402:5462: 3.421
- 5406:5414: 3.108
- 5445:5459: 3.175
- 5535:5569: 3.645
